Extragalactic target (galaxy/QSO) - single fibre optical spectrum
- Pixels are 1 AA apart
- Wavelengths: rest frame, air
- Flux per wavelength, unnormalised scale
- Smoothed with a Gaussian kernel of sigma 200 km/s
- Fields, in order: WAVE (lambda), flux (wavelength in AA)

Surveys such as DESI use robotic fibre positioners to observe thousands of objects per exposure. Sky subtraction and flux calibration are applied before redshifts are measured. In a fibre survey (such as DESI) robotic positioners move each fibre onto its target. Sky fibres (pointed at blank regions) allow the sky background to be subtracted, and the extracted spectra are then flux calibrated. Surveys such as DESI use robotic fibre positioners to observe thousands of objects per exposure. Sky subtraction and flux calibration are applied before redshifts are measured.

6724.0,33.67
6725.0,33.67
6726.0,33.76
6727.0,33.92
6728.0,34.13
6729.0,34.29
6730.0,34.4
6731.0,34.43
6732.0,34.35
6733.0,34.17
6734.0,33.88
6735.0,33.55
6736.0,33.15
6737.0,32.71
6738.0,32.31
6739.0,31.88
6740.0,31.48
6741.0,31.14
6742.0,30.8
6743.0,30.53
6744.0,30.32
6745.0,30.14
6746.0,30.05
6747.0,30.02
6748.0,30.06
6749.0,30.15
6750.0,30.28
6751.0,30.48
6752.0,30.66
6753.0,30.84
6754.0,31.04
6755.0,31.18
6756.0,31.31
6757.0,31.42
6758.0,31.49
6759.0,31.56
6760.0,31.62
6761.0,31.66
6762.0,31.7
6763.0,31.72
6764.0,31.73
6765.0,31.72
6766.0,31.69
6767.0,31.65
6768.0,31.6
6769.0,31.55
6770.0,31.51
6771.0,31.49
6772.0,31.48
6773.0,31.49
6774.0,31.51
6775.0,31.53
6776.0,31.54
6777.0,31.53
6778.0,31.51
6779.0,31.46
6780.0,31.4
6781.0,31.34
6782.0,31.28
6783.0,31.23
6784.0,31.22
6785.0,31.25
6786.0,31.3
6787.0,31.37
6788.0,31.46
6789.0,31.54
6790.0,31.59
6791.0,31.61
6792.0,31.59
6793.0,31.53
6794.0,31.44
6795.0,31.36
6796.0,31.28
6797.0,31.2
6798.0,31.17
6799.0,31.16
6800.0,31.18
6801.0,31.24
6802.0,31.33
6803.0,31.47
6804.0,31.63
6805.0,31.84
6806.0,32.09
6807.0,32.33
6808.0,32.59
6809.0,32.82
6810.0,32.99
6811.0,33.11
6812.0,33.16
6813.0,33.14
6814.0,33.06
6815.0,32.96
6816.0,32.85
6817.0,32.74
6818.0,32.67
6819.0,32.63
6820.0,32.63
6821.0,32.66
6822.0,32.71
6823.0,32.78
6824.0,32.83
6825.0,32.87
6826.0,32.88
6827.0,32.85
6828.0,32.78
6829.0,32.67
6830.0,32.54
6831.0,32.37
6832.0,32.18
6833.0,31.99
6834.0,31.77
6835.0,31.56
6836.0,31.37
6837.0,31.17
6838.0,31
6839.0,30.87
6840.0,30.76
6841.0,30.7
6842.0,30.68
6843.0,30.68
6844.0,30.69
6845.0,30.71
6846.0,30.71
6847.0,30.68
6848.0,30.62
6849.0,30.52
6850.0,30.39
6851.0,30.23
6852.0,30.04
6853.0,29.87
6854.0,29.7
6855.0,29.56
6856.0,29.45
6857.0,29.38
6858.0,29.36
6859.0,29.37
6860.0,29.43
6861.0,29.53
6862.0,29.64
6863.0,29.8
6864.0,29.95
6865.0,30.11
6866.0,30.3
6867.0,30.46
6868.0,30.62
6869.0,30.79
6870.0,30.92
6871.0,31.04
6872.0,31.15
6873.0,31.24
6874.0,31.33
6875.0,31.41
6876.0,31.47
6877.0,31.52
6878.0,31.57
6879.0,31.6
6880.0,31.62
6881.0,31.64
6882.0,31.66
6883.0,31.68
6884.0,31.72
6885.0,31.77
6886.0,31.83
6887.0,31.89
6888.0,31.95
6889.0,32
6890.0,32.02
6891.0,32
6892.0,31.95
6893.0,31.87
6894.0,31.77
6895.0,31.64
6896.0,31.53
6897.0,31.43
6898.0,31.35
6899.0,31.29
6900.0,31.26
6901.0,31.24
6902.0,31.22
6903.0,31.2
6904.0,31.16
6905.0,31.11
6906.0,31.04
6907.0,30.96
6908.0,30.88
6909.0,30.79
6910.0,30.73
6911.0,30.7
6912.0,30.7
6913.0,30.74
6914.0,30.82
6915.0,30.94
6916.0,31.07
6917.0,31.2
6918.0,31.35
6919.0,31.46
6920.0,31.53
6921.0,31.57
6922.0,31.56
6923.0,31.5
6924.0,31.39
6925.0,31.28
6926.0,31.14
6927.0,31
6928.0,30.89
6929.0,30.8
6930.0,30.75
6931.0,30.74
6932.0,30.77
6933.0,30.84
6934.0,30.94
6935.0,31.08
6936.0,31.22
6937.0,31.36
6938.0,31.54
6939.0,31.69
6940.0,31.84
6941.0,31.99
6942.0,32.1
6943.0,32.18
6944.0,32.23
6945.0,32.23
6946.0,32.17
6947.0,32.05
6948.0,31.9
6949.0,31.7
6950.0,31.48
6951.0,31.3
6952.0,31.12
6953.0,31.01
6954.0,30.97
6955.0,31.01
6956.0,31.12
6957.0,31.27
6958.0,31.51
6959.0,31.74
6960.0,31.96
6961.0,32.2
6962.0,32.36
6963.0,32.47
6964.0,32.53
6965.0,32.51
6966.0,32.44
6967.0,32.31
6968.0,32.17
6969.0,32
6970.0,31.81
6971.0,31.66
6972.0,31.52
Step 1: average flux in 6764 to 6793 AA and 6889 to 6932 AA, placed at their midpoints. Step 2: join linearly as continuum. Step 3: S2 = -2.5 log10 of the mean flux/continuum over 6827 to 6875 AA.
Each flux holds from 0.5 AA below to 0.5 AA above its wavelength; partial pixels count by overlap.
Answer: 0.02 mag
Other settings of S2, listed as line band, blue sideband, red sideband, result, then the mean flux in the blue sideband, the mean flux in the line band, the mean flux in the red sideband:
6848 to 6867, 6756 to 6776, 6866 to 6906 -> 0.06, 31.6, 29.9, 31.4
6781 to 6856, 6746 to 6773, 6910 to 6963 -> -0.01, 31.2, 31.7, 31.4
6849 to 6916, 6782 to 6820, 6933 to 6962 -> 0.03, 31.9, 30.9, 31.6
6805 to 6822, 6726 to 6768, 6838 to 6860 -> -0.07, 31.9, 32.7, 30.2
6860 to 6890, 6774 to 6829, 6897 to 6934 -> 0.01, 32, 31.1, 31.1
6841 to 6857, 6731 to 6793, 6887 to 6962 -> 0.04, 31.5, 30.3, 31.4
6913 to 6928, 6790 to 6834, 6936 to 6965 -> 0.02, 32.2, 31.2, 31.8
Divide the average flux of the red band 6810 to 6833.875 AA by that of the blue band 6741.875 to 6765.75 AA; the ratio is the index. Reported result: 1.1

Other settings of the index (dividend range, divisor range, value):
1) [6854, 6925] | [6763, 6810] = 0.98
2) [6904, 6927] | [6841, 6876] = 1.03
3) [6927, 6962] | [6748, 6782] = 1.00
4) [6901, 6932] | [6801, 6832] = 0.95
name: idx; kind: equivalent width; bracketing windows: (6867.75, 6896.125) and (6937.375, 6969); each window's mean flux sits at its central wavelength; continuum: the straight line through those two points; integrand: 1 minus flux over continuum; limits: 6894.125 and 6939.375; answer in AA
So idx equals 0.8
